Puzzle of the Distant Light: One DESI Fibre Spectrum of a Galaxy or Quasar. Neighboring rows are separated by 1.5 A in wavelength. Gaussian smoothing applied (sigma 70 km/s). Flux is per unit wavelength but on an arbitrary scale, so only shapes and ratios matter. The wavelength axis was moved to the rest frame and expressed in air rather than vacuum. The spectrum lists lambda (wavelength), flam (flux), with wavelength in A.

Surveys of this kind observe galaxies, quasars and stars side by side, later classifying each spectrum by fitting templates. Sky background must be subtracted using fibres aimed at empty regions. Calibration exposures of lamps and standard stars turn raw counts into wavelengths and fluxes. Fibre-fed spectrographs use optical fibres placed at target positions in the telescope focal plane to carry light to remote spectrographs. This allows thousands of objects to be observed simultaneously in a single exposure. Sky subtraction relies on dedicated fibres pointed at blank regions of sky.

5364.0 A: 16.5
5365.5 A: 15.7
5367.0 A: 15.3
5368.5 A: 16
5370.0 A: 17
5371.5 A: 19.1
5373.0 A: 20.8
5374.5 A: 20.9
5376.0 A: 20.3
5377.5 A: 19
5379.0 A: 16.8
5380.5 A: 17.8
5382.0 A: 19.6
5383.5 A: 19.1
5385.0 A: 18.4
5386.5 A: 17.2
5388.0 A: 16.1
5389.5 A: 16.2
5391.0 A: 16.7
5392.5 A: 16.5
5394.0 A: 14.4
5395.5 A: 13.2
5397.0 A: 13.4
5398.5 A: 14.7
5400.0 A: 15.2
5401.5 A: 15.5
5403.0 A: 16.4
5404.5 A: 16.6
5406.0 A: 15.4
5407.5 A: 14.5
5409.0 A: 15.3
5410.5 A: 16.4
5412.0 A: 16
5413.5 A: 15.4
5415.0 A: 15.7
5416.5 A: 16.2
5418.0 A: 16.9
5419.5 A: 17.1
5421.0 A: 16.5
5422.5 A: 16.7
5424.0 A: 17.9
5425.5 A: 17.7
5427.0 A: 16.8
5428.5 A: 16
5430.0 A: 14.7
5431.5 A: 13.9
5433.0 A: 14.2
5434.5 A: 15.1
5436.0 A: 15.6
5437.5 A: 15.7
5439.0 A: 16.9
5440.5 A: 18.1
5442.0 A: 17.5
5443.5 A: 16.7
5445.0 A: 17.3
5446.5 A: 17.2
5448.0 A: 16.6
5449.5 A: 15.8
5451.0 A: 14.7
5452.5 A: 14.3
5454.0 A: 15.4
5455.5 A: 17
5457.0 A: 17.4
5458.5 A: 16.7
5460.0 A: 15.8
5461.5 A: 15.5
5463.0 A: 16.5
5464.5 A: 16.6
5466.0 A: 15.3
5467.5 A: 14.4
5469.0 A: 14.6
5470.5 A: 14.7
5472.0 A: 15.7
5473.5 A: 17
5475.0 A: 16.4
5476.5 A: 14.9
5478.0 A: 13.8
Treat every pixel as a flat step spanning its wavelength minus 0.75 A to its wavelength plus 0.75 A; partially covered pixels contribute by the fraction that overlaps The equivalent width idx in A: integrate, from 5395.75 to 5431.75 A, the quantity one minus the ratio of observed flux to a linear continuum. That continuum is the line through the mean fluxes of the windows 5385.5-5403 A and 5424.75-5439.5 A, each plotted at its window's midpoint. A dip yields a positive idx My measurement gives -0.7 A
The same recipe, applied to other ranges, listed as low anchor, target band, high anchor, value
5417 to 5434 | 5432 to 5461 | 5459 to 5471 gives -0.7 A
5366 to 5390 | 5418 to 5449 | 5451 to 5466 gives 0.5 A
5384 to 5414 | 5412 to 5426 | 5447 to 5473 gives -0.8 A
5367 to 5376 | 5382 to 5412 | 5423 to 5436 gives 2.5 A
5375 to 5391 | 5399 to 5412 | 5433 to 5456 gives 1.3 A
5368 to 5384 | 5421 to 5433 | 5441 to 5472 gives 0.6 A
